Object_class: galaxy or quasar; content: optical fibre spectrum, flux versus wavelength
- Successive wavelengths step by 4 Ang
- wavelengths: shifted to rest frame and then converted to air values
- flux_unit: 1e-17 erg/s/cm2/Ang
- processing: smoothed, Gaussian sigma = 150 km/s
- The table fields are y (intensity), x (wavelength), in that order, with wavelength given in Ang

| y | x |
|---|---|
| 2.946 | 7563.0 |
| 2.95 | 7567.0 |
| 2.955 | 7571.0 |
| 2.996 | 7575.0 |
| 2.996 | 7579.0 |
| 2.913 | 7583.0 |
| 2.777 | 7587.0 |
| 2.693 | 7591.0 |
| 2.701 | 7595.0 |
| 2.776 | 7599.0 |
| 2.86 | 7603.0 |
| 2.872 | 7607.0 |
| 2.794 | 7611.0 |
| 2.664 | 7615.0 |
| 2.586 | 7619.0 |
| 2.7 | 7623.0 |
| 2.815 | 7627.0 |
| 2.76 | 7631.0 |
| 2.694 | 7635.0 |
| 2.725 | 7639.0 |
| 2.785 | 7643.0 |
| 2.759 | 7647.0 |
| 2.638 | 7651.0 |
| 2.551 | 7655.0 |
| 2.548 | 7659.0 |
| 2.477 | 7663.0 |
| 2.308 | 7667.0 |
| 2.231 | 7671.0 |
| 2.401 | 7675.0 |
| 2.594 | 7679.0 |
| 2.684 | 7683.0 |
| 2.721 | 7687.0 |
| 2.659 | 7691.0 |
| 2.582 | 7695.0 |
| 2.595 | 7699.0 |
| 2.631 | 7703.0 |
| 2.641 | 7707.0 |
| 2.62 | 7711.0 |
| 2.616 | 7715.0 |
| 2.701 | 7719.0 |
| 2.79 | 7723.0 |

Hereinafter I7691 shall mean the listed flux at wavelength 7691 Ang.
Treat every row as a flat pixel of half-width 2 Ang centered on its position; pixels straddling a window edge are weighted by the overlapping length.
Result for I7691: 2.659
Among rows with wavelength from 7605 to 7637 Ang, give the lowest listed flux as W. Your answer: 2.586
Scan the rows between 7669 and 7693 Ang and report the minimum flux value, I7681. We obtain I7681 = 2.231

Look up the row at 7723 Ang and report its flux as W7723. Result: 2.79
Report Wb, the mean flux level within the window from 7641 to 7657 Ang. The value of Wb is 2.68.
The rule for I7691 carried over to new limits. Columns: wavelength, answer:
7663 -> 2.477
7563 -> 2.946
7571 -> 2.955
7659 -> 2.548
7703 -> 2.631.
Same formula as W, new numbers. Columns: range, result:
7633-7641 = 2.694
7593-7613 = 2.701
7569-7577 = 2.955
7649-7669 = 2.308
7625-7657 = 2.551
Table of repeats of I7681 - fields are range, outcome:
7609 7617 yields 2.664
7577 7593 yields 2.693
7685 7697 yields 2.582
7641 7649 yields 2.759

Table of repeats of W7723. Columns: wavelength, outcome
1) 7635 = 2.694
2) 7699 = 2.595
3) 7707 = 2.641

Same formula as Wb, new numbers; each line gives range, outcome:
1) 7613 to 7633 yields 2.7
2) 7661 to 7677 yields 2.35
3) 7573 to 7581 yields 3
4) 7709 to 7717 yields 2.62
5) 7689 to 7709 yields 2.62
